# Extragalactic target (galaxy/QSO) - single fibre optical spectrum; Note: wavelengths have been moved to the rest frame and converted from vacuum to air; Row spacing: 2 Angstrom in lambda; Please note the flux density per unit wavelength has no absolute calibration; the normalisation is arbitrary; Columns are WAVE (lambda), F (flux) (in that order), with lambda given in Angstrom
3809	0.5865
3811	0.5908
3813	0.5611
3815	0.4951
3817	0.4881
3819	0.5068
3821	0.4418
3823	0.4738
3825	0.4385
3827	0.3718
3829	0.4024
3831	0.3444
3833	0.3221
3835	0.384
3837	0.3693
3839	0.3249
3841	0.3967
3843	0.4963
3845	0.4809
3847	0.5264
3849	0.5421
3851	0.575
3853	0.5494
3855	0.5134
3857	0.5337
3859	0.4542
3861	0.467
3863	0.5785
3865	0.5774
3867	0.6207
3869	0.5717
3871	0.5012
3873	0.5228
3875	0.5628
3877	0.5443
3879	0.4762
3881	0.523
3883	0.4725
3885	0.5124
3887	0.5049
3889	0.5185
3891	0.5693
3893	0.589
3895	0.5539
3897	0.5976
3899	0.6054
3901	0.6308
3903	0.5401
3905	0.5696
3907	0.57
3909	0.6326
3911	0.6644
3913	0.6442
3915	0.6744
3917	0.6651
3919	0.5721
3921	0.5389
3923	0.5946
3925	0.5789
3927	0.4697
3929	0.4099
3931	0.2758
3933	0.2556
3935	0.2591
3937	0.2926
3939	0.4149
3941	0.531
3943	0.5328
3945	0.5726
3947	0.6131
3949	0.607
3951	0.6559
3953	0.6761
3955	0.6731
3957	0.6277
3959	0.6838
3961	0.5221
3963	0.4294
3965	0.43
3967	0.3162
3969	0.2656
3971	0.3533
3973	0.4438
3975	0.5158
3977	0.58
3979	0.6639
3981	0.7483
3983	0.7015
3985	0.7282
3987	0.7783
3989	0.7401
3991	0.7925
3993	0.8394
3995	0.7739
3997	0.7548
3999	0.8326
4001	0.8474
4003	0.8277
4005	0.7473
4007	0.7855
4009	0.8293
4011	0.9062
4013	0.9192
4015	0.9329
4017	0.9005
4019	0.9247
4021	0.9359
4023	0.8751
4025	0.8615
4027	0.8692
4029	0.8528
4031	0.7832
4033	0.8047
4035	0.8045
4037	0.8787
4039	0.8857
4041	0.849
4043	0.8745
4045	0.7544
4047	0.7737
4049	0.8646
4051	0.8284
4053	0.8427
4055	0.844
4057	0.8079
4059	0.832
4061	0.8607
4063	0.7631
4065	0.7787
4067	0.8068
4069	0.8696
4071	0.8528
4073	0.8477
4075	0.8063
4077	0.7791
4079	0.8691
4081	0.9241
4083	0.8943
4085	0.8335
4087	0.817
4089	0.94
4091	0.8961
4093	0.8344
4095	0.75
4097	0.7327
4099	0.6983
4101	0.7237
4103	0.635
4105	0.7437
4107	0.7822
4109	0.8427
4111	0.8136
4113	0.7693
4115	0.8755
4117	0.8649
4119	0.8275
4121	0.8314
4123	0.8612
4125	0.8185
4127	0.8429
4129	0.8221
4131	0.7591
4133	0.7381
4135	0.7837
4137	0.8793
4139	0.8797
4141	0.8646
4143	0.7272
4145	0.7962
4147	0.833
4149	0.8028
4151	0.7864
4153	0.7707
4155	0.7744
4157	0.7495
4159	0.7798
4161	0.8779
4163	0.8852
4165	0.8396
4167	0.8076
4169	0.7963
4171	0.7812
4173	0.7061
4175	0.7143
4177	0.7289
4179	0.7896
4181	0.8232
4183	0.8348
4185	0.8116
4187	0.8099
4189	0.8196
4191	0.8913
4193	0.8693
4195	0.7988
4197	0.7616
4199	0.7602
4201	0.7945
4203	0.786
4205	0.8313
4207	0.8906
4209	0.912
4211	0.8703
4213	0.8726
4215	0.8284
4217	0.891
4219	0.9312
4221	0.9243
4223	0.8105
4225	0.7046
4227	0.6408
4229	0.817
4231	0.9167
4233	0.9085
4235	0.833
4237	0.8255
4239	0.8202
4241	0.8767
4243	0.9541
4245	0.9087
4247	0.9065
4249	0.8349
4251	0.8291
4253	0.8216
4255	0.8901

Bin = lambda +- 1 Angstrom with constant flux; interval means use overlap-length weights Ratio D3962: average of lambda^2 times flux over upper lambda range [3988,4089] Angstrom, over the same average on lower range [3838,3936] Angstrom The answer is 1.72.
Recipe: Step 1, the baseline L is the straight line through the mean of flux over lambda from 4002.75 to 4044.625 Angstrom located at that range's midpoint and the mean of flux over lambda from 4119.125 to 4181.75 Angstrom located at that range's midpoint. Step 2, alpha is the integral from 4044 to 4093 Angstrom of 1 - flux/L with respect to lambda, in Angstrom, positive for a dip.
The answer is 0.08 Angstrom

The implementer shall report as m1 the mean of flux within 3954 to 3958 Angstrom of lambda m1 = 0.65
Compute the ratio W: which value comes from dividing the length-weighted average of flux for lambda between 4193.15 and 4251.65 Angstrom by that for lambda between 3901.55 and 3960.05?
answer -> 1.55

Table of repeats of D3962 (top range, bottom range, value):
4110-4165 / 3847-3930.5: 1.67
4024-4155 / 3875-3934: 1.65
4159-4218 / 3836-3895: 1.87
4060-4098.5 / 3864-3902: 1.67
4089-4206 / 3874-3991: 1.63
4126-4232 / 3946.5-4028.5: 1.26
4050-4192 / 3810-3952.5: 1.79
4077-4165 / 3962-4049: 1.15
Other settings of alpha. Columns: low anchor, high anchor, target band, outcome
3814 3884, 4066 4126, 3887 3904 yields -0.83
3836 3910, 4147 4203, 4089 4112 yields -1.37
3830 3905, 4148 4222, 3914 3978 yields 9.24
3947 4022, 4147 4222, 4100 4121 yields -0.46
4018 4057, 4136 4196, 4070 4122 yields 0.89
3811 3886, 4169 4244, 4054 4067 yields -2.41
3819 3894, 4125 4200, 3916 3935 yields 2.89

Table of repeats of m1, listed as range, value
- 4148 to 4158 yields 0.777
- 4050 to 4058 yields 0.831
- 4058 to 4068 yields 0.808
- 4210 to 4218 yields 0.866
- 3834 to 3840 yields 0.359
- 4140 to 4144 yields 0.796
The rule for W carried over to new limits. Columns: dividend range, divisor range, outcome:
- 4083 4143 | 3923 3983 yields 1.61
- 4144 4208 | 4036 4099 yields 0.96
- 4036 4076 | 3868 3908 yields 1.52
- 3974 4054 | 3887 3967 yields 1.50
